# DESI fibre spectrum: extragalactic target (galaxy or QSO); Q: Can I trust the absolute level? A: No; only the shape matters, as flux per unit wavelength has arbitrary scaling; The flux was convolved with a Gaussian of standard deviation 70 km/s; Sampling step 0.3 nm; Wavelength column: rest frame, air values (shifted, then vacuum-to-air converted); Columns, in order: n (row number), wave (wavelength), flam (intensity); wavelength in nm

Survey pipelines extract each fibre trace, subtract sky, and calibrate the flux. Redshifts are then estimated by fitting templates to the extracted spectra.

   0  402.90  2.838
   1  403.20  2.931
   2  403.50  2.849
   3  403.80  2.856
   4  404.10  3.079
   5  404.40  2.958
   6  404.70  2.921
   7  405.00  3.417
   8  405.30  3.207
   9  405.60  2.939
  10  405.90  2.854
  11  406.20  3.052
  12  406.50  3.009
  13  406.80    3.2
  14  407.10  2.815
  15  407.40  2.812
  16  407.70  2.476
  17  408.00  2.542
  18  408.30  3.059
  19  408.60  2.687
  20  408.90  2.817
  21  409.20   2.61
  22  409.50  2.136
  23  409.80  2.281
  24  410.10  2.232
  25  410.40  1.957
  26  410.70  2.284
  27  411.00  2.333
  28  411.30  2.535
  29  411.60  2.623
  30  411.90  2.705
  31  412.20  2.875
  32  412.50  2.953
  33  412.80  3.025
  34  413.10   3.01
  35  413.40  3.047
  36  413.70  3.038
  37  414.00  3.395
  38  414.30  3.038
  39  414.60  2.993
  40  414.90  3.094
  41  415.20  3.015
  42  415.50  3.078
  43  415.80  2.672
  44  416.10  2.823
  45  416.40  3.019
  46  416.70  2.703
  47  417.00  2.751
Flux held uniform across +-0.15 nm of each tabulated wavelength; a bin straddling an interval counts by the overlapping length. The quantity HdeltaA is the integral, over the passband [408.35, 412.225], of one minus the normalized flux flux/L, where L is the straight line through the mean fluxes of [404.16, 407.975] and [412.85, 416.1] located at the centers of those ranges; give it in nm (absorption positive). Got 0.68 nm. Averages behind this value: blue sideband 2.96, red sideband 3.03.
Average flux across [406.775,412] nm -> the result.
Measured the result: 2.54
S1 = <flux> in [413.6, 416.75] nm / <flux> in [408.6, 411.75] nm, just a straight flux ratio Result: 1.3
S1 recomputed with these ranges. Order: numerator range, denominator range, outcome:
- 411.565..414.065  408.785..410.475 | 1.26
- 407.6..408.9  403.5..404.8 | 0.92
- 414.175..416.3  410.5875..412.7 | 1.12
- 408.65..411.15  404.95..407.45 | 0.77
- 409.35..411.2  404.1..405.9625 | 0.72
